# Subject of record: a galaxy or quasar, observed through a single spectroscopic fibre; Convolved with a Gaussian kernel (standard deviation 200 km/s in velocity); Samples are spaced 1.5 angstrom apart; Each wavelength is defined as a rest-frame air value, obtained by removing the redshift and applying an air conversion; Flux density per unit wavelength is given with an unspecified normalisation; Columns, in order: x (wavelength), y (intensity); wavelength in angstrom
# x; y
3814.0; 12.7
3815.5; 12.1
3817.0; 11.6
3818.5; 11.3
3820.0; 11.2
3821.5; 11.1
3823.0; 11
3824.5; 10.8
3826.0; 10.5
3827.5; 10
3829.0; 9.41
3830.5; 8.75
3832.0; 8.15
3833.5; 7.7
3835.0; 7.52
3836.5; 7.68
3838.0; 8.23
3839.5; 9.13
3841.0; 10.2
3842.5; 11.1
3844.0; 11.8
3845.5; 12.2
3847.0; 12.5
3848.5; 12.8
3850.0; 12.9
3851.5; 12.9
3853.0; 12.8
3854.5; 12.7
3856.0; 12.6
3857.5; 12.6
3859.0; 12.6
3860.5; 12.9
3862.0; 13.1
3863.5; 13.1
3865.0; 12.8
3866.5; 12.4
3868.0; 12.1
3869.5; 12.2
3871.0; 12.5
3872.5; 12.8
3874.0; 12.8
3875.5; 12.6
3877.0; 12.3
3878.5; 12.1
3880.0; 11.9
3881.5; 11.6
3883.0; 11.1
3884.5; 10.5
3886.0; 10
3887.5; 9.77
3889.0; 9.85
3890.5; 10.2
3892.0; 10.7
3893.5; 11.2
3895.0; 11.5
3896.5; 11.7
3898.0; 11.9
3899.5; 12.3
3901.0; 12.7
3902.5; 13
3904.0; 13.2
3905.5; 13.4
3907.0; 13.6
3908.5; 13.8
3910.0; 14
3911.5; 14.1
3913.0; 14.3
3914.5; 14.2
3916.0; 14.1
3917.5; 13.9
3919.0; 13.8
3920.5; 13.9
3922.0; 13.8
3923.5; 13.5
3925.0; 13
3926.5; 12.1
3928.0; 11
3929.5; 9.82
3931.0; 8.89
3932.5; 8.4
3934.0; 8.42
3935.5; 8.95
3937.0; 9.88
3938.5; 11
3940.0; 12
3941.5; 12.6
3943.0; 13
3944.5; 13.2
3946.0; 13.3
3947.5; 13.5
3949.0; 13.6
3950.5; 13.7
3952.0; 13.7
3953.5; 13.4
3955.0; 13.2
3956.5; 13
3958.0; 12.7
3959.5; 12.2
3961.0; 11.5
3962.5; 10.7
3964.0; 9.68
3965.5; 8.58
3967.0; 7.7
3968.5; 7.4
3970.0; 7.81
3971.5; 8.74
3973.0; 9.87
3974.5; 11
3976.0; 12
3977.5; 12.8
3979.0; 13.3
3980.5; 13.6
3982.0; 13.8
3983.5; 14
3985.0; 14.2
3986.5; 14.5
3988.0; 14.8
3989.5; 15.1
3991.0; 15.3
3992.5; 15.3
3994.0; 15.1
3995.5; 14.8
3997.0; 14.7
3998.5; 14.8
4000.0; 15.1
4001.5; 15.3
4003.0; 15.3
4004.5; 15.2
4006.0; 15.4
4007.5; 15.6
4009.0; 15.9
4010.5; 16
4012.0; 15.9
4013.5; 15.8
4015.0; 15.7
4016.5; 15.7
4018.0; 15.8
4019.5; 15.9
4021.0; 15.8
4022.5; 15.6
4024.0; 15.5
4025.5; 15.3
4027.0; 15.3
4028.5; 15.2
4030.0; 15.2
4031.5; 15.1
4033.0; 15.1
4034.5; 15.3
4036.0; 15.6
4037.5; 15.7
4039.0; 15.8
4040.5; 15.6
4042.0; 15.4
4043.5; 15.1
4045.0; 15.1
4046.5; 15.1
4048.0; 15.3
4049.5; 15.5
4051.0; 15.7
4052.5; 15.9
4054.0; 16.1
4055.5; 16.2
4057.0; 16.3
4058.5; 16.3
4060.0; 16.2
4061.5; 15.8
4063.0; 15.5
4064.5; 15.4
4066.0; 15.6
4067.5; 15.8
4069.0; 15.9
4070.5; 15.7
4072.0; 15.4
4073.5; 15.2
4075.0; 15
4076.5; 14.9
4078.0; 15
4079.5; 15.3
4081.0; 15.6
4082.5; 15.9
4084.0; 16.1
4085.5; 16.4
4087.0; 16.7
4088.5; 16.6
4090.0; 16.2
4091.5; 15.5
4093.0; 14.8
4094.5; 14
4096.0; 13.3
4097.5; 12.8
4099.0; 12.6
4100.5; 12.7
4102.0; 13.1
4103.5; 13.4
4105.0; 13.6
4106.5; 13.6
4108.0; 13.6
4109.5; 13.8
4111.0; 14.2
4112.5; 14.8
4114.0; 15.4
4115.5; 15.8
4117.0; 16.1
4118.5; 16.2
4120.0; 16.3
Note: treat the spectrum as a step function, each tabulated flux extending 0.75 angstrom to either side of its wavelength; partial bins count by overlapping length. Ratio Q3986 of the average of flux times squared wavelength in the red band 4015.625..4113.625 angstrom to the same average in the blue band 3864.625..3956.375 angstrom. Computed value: 1.34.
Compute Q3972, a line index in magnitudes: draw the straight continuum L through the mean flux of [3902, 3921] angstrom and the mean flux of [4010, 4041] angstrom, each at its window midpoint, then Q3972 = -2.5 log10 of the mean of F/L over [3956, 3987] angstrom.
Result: 0.284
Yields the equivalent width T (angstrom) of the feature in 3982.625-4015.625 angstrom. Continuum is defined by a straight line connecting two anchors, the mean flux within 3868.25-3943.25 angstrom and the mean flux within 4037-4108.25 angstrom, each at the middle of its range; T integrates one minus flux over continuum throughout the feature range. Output -3.3 angstrom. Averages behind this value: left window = 12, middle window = 15.2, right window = 15.2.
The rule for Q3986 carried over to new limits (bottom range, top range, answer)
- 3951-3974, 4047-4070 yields 1.55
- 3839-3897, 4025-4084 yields 1.44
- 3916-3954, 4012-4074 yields 1.36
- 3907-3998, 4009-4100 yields 1.31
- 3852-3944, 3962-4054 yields 1.24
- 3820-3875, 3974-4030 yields 1.43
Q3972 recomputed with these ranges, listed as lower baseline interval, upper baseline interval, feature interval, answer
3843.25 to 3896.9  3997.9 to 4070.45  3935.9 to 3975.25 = 0.210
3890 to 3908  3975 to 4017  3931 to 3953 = 0.142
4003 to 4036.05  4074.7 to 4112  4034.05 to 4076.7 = -0.038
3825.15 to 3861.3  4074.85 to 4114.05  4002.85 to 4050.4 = -0.143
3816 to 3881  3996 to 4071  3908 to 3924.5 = -0.083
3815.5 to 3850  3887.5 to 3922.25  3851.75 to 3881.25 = -0.101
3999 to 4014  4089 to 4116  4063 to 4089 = -0.086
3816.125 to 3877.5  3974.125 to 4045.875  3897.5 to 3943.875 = 0.054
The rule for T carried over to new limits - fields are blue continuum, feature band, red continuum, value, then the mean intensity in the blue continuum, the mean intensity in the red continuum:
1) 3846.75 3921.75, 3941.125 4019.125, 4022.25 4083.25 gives 4.8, 12.5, 15.5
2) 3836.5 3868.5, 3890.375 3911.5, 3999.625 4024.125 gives 1.0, 12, 15.6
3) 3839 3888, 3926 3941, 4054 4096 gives 3.6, 12.1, 15.6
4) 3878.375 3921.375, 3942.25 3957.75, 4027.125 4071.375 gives 0.1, 12.4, 15.6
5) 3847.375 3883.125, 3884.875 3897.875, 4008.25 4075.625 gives 2.3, 12.5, 15.6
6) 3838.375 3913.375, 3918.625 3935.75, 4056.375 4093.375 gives 2.3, 12.1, 15.7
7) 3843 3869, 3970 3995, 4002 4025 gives 3.1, 12.6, 15.7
